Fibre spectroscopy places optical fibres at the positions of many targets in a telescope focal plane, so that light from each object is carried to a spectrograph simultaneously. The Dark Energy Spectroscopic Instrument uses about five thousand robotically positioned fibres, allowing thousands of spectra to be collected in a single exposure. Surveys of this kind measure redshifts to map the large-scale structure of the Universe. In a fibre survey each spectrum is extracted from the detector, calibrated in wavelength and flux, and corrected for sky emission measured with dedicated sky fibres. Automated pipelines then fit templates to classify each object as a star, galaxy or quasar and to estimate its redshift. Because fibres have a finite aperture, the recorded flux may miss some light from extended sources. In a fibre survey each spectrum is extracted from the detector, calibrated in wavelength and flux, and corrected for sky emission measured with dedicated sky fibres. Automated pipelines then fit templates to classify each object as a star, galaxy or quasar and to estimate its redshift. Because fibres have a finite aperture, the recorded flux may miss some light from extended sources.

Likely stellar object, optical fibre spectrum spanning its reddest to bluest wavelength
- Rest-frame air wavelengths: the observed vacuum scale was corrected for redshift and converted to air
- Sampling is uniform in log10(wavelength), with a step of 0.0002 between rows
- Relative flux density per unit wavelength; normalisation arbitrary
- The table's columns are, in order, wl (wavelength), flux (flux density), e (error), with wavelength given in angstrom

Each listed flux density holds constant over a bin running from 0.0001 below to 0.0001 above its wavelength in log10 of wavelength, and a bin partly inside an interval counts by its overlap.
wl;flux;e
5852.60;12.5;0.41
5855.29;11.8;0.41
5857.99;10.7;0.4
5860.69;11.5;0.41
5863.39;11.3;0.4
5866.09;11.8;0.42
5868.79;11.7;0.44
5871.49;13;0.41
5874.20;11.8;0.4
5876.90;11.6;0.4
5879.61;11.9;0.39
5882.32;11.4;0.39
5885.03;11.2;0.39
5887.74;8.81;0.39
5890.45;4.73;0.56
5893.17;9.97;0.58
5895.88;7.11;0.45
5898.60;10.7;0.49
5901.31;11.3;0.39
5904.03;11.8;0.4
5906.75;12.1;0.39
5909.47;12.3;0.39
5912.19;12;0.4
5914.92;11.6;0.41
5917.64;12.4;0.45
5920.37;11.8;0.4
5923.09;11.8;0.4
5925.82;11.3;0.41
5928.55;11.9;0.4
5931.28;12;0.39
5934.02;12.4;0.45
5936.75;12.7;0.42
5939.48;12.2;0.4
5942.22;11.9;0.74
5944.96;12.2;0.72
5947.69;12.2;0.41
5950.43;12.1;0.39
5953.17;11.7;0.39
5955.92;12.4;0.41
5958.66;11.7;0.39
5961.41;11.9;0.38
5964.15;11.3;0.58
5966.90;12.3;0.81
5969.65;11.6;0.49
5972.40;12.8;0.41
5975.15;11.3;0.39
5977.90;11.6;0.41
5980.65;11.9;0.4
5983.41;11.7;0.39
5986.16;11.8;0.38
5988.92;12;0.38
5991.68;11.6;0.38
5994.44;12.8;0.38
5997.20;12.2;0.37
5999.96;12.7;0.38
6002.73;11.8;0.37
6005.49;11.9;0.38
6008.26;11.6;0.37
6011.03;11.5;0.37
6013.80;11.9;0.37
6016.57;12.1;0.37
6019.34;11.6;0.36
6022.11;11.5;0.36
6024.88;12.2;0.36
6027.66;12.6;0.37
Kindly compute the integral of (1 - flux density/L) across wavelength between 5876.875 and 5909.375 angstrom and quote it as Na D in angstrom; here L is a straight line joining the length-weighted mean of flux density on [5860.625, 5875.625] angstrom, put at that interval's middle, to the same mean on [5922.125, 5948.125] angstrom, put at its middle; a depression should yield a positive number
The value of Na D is 4.64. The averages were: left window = 11.9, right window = 12.1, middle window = 10.2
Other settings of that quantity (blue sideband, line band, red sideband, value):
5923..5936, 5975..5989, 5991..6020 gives 0.3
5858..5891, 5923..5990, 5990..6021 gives -1.9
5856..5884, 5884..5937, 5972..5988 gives 3.4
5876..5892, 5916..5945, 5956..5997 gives -3.0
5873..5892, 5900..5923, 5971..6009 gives -2.7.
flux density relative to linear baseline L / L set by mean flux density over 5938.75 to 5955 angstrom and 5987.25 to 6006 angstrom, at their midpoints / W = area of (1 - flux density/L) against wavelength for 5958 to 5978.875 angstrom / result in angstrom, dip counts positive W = 0.5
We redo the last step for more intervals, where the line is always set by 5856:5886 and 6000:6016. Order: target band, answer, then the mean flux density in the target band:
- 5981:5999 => -0.3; 12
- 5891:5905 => 2.2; 9.82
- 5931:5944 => -0.6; 12.3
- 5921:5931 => 0.0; 11.7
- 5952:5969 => -0.2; 11.9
